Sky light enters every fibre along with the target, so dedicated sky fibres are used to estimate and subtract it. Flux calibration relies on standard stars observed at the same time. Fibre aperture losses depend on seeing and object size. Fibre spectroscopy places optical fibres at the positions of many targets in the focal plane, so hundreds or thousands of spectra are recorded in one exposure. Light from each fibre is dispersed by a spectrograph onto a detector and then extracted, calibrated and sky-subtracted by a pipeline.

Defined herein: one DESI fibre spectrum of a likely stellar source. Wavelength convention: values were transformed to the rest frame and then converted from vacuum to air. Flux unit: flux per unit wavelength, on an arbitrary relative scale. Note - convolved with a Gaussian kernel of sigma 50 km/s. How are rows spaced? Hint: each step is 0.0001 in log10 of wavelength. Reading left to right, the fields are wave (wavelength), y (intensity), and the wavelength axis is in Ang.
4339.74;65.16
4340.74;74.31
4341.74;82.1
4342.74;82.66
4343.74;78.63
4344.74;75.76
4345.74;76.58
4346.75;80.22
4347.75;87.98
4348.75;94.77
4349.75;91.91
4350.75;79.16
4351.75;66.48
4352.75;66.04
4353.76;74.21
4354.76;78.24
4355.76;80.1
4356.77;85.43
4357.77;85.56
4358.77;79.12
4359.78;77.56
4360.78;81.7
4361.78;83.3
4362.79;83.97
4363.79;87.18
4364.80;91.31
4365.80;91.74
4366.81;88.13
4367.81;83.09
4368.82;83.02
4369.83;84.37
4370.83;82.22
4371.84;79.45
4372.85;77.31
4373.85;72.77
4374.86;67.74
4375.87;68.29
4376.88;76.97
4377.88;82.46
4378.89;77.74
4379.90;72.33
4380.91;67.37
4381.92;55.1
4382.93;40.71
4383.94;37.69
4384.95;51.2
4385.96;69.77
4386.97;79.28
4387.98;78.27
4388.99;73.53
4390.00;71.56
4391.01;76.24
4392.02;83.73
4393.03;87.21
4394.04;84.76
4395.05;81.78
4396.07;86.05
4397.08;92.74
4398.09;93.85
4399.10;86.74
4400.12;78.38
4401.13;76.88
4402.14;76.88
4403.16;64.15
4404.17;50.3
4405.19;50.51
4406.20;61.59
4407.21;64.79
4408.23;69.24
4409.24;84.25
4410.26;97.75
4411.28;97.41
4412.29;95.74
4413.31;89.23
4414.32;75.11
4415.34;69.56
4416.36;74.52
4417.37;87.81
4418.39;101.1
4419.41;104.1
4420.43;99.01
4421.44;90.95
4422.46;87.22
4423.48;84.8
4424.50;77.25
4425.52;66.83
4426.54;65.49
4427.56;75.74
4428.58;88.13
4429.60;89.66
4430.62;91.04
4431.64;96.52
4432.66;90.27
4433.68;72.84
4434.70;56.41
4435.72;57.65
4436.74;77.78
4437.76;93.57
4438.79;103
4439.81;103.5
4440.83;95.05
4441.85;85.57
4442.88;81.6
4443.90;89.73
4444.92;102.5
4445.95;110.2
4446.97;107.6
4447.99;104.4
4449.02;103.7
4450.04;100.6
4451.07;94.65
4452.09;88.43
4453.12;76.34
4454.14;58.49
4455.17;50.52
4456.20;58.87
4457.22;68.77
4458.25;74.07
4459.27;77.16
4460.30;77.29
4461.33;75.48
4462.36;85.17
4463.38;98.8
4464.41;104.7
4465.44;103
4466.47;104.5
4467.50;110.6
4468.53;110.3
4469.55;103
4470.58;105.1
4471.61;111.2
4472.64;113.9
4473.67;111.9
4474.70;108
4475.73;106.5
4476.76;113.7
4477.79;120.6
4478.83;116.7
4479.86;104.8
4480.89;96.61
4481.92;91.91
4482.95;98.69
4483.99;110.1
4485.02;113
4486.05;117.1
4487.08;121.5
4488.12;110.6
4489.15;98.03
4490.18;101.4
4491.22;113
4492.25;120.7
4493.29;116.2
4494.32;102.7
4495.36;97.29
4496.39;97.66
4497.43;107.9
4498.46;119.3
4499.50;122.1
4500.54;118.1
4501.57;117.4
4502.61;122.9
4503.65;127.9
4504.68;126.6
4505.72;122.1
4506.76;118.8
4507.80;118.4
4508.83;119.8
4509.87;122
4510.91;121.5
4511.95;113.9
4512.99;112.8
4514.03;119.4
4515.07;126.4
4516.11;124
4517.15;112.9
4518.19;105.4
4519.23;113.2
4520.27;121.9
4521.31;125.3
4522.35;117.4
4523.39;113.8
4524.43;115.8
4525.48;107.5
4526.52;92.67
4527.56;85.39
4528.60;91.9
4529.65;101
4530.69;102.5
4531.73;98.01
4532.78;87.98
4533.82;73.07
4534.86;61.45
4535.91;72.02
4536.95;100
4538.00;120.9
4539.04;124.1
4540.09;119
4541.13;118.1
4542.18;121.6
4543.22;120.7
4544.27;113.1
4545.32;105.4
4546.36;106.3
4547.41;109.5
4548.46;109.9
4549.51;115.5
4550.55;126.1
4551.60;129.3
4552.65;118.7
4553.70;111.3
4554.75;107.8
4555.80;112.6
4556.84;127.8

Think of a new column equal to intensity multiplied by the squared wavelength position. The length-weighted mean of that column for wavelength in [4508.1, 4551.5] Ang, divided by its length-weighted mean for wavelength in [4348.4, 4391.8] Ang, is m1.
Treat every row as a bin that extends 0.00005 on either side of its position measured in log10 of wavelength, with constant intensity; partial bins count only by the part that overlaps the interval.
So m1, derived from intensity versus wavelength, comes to 1.5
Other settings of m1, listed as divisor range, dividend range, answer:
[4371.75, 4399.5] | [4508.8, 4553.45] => 1.58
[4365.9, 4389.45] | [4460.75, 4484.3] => 1.51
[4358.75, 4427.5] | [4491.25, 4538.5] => 1.48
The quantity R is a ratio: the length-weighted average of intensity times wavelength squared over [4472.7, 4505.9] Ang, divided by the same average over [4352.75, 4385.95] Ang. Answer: 1.6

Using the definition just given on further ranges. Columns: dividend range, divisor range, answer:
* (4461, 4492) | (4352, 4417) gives 1.44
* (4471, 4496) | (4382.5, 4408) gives 1.57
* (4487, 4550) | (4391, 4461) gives 1.39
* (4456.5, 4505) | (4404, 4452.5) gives 1.26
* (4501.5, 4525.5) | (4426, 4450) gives 1.38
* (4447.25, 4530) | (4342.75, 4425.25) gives 1.41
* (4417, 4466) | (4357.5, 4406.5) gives 1.17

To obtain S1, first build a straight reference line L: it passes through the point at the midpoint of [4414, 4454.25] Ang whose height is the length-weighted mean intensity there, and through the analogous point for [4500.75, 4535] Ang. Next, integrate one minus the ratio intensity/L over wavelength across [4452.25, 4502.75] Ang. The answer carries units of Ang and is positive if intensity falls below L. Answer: -0.6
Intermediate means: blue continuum 87.3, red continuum 111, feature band 101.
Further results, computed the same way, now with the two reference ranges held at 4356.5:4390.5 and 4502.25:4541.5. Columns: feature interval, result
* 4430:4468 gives 2.3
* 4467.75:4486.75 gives -1.8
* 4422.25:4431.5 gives 0.7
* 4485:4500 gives -1.1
